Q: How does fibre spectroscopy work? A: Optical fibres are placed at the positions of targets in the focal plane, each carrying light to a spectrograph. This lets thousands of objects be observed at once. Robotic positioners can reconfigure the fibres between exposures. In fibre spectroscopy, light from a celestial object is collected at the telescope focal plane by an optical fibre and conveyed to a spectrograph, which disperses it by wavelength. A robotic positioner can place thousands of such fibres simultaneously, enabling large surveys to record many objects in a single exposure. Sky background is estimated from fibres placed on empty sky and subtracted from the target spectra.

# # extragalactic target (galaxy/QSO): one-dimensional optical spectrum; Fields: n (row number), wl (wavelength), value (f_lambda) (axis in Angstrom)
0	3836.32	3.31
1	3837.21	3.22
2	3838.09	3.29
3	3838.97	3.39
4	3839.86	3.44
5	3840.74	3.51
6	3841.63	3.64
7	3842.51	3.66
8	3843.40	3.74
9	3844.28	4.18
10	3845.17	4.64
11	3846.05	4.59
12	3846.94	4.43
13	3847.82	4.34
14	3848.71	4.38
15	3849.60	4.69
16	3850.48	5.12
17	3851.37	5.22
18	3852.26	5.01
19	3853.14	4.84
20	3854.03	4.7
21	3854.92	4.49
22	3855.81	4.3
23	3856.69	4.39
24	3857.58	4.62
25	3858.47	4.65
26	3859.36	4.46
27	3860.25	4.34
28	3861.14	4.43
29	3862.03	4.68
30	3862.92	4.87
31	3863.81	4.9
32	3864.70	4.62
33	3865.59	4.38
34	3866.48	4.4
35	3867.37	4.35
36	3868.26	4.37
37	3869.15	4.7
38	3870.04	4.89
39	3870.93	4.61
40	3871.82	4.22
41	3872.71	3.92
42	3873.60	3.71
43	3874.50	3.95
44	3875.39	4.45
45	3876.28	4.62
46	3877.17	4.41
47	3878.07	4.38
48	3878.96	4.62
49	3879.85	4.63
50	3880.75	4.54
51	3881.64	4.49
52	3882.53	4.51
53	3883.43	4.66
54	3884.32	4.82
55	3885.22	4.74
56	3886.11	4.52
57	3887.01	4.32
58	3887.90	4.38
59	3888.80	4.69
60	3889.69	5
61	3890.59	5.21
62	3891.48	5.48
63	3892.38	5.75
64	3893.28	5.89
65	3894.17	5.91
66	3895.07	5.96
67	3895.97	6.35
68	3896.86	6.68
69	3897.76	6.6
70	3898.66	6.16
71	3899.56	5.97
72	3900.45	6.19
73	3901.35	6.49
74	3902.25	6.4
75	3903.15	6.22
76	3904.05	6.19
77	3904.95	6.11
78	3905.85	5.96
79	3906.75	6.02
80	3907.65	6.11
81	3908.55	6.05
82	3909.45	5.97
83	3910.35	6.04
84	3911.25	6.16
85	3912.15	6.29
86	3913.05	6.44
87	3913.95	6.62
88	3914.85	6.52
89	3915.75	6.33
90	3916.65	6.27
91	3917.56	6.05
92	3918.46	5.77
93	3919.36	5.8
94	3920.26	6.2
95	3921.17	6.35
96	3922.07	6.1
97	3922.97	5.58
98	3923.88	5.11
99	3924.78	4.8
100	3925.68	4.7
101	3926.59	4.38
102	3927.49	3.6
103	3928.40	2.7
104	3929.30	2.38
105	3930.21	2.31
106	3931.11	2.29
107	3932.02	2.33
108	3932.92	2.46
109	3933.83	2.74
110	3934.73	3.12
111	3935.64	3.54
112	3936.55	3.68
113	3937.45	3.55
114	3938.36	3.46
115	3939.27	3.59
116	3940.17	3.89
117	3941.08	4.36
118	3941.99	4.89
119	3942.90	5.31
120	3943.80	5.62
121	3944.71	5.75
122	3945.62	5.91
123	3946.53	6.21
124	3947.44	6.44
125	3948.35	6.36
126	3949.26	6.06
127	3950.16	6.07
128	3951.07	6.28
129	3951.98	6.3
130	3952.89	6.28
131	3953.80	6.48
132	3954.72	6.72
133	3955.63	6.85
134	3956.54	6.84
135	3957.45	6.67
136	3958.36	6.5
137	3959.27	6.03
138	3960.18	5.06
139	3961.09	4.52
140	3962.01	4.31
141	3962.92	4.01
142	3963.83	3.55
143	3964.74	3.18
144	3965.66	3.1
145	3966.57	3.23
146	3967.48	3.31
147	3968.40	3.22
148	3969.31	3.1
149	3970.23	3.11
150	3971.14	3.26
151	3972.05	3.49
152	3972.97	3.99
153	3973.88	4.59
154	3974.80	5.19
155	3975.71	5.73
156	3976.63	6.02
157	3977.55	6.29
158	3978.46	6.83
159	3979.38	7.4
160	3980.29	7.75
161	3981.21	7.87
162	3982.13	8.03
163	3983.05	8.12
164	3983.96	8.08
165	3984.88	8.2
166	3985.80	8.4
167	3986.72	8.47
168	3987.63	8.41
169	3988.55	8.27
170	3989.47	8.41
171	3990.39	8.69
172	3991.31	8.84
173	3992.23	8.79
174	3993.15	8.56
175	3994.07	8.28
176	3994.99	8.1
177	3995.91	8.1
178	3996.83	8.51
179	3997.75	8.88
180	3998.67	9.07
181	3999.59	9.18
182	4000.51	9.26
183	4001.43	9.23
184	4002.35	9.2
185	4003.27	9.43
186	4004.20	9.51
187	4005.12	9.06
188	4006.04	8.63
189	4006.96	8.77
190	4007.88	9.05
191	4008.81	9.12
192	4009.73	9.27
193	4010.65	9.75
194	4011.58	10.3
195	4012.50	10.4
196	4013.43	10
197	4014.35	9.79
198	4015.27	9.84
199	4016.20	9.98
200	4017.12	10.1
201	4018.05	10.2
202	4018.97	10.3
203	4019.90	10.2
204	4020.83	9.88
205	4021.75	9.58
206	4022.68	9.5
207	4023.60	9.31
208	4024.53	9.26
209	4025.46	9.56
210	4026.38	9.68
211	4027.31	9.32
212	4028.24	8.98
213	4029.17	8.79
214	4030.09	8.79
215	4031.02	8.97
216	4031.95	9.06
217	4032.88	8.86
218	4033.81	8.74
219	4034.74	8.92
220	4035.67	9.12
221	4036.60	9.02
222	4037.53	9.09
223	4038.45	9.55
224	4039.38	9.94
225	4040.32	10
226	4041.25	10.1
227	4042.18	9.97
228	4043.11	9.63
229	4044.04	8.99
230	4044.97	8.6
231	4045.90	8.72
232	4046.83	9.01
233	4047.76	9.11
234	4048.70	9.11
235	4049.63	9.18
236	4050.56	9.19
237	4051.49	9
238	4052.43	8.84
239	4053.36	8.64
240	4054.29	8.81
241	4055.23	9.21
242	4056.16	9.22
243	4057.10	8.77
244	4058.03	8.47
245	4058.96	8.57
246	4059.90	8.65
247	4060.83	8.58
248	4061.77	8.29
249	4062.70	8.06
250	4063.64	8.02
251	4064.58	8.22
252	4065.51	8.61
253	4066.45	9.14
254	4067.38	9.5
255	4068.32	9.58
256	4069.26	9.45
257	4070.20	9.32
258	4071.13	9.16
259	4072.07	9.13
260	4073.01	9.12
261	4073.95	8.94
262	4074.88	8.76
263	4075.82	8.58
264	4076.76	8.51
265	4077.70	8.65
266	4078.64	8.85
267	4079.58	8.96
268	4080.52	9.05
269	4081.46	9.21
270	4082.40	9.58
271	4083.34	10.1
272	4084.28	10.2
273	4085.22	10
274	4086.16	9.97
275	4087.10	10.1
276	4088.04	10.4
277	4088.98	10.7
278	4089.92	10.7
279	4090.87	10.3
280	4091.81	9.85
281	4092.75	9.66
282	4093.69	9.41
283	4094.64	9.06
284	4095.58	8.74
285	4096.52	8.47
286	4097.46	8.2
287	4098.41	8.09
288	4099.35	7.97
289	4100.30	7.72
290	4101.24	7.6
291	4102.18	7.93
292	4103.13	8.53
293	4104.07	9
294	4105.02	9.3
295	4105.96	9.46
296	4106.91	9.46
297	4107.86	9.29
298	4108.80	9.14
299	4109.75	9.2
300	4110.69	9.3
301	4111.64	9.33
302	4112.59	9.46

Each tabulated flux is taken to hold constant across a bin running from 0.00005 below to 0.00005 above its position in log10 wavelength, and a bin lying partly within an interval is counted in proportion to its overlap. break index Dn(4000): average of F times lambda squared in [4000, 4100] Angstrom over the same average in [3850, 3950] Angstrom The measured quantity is 2.0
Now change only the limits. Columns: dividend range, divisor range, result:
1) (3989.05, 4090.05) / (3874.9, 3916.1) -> 1.78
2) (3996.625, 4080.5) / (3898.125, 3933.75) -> 1.83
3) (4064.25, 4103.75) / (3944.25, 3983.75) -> 1.76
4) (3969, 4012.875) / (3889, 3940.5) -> 1.57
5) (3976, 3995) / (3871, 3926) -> 1.52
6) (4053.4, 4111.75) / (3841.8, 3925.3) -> 1.94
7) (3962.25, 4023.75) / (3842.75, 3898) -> 1.74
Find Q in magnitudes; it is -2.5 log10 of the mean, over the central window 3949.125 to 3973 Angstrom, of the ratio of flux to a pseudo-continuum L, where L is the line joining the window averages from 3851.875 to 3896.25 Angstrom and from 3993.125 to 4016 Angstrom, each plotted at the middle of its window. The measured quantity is 0.49 mag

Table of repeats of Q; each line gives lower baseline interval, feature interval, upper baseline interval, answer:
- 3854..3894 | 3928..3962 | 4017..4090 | 0.32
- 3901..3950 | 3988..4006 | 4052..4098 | -0.24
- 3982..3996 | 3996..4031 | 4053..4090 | -0.10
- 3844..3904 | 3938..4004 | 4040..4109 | 0.10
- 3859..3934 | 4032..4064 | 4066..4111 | -0.09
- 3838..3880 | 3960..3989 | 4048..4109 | 0.23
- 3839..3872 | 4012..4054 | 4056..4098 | -0.15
